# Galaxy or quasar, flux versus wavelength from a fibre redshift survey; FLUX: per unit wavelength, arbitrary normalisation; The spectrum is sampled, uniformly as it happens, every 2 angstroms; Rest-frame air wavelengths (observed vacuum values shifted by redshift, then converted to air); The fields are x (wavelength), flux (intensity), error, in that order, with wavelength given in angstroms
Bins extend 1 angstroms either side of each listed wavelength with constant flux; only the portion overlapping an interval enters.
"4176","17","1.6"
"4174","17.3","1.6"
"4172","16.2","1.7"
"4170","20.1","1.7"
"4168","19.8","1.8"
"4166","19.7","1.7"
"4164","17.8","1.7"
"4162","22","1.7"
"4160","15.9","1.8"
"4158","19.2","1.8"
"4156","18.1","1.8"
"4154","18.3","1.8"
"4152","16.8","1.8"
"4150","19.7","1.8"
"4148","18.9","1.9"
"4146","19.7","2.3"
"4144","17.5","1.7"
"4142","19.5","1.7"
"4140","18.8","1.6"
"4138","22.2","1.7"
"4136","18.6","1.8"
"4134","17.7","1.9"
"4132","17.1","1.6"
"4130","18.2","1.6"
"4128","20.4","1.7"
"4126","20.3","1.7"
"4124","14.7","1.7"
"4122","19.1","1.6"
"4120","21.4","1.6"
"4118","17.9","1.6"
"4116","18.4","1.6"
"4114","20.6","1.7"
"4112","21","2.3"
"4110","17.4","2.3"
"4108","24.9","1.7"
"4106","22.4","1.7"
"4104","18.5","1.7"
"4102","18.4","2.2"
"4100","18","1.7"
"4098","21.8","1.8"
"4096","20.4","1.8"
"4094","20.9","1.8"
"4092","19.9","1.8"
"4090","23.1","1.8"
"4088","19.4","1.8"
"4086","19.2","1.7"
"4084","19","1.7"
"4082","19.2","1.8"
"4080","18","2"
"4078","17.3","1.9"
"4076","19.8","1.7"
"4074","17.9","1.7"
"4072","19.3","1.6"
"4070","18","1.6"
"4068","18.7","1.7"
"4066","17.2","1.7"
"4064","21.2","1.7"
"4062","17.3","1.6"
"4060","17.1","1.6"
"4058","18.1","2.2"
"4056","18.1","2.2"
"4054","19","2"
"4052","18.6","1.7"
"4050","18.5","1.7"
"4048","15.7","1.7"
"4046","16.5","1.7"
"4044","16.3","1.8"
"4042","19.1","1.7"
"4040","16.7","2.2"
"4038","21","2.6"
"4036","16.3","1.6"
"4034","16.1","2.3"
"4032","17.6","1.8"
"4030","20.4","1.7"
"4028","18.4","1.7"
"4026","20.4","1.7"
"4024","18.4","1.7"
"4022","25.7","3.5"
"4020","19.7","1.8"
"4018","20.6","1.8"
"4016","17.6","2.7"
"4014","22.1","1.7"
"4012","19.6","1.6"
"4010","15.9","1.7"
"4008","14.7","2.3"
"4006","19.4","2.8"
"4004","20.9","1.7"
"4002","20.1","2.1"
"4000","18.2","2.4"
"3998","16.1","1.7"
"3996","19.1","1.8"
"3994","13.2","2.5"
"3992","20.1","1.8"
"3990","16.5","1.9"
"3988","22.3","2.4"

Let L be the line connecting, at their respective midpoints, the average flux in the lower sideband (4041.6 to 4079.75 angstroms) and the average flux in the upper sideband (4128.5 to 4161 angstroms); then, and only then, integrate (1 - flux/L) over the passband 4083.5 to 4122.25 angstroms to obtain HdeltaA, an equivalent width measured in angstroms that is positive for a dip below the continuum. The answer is -3.8 angstroms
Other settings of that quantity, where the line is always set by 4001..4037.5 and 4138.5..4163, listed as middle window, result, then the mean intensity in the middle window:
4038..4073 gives 1.8 angstroms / 18.1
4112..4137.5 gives 0.0 angstroms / 18.9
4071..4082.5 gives 0.3 angstroms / 18.6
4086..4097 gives -1.0 angstroms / 20.6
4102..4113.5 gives -1.1 angstroms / 20.6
